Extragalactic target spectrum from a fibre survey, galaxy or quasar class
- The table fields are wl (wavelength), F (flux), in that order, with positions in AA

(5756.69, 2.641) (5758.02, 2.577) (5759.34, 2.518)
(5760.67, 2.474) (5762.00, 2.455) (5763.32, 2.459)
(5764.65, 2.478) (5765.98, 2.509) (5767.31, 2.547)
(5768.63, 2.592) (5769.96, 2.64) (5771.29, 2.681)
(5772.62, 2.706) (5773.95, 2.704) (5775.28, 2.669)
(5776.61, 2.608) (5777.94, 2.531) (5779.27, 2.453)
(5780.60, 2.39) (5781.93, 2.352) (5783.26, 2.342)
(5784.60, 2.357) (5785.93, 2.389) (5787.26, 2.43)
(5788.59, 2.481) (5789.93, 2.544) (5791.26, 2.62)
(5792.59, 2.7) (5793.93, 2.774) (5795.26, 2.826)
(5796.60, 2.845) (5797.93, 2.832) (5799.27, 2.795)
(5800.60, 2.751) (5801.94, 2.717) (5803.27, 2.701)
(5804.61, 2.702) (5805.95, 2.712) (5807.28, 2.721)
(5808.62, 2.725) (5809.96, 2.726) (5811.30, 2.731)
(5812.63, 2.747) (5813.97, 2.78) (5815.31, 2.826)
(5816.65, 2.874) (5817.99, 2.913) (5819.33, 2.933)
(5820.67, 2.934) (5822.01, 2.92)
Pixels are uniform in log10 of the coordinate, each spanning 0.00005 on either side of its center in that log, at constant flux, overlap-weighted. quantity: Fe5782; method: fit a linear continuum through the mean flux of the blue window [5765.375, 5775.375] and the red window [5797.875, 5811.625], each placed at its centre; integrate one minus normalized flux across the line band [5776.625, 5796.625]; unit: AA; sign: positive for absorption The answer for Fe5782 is 1.1 AA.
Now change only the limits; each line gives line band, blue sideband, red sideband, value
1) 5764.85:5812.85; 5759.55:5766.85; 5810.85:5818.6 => 0.38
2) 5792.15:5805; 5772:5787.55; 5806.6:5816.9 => -0.56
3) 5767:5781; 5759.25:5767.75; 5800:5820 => -0.27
